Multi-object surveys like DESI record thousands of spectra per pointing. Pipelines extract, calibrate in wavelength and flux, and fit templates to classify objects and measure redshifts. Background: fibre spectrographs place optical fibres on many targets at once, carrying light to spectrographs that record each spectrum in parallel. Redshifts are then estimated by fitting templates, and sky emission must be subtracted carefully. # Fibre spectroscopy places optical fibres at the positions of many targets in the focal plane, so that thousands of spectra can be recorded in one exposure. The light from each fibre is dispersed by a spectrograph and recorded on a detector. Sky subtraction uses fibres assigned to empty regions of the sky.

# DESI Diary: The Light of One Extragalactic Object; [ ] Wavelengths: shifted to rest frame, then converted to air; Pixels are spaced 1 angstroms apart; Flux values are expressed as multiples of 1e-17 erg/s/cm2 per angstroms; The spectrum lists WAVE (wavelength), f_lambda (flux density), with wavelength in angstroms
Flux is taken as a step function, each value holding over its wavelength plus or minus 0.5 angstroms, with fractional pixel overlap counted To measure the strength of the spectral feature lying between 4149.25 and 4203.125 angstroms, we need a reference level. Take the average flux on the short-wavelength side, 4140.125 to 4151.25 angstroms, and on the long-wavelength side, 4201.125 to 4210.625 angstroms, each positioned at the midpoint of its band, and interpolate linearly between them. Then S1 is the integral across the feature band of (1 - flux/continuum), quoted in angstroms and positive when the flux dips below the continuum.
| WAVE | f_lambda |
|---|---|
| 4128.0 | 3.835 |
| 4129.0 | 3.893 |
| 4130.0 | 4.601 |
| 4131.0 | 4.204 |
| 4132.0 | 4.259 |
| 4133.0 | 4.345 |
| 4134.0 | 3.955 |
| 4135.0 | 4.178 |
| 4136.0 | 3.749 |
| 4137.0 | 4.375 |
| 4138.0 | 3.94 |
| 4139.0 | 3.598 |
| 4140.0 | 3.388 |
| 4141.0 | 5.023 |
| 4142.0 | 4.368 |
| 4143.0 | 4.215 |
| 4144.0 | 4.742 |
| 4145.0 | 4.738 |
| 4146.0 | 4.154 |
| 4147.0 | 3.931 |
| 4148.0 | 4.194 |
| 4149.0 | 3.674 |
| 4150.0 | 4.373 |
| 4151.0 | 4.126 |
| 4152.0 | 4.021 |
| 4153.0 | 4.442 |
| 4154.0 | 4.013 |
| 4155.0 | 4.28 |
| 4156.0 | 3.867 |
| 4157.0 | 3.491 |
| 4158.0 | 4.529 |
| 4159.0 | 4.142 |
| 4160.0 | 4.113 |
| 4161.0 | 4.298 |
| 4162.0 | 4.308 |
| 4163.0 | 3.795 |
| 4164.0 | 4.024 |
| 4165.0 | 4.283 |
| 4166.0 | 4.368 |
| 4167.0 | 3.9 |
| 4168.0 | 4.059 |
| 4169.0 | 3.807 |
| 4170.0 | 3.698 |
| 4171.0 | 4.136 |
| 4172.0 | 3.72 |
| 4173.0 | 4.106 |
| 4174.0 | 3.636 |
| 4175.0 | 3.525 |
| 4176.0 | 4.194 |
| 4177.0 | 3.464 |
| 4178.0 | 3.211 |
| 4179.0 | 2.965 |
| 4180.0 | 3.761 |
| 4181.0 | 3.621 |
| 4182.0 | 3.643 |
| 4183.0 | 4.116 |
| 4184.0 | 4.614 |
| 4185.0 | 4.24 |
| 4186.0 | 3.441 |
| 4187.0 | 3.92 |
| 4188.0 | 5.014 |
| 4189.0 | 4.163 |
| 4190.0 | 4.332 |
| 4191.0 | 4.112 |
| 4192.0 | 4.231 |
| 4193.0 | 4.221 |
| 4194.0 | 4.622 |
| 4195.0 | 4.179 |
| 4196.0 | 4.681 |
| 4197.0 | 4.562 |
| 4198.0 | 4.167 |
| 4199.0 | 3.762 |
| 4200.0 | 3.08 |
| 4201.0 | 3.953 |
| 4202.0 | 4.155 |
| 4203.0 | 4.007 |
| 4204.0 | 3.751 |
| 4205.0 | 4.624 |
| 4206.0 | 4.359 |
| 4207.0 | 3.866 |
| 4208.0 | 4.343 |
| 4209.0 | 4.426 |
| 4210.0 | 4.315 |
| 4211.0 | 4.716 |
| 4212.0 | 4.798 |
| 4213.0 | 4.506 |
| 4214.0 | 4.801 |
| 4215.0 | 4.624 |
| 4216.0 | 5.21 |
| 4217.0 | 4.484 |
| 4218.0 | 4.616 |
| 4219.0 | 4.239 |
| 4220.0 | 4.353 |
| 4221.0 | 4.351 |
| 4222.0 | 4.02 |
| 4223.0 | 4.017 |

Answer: 2.8 angstroms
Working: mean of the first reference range 4.29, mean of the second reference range 4.2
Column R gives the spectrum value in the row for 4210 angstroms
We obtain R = 4.315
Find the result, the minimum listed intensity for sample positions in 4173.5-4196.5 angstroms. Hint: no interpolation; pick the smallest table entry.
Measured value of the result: 2.965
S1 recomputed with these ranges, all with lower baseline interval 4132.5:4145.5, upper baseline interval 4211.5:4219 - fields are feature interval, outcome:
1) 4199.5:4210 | 1.26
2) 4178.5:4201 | 2.30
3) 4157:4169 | 0.64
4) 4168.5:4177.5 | 1.24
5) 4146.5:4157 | 0.54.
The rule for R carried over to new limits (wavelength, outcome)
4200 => 3.08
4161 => 4.298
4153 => 4.442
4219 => 4.239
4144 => 4.742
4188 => 5.014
